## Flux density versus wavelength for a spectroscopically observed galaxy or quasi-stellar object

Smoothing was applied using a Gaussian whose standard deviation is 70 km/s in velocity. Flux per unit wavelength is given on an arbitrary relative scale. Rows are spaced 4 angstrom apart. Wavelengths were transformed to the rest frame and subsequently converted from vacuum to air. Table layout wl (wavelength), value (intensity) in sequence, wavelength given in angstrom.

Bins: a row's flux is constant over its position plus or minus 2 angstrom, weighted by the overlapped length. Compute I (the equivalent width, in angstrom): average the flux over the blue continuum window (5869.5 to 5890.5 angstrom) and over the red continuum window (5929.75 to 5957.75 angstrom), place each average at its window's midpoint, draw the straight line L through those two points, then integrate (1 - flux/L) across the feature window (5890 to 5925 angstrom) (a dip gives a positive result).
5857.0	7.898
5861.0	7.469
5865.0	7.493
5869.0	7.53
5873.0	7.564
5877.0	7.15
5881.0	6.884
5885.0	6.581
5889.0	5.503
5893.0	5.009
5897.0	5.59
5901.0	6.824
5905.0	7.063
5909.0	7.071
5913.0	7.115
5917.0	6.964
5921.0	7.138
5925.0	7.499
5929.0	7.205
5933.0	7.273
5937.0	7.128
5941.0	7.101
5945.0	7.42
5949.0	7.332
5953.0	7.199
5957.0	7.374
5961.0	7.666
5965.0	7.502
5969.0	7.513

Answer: 2.0 angstrom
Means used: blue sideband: 6.82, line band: 6.62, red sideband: 7.25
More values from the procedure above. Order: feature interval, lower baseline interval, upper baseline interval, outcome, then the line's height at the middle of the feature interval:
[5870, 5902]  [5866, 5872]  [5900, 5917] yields 4.0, 7.31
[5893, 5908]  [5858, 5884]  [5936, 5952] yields 2.0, 7.3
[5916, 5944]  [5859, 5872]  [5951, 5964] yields 0.9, 7.44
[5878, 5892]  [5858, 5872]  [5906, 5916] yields 2.0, 7.33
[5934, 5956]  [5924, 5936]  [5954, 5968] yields 0.4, 7.39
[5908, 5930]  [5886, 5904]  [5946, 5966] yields -2.4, 6.47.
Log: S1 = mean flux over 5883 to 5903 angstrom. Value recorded 5.9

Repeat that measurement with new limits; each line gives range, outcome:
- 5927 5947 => 7.23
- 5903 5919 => 7.05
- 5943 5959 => 7.33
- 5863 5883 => 7.32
